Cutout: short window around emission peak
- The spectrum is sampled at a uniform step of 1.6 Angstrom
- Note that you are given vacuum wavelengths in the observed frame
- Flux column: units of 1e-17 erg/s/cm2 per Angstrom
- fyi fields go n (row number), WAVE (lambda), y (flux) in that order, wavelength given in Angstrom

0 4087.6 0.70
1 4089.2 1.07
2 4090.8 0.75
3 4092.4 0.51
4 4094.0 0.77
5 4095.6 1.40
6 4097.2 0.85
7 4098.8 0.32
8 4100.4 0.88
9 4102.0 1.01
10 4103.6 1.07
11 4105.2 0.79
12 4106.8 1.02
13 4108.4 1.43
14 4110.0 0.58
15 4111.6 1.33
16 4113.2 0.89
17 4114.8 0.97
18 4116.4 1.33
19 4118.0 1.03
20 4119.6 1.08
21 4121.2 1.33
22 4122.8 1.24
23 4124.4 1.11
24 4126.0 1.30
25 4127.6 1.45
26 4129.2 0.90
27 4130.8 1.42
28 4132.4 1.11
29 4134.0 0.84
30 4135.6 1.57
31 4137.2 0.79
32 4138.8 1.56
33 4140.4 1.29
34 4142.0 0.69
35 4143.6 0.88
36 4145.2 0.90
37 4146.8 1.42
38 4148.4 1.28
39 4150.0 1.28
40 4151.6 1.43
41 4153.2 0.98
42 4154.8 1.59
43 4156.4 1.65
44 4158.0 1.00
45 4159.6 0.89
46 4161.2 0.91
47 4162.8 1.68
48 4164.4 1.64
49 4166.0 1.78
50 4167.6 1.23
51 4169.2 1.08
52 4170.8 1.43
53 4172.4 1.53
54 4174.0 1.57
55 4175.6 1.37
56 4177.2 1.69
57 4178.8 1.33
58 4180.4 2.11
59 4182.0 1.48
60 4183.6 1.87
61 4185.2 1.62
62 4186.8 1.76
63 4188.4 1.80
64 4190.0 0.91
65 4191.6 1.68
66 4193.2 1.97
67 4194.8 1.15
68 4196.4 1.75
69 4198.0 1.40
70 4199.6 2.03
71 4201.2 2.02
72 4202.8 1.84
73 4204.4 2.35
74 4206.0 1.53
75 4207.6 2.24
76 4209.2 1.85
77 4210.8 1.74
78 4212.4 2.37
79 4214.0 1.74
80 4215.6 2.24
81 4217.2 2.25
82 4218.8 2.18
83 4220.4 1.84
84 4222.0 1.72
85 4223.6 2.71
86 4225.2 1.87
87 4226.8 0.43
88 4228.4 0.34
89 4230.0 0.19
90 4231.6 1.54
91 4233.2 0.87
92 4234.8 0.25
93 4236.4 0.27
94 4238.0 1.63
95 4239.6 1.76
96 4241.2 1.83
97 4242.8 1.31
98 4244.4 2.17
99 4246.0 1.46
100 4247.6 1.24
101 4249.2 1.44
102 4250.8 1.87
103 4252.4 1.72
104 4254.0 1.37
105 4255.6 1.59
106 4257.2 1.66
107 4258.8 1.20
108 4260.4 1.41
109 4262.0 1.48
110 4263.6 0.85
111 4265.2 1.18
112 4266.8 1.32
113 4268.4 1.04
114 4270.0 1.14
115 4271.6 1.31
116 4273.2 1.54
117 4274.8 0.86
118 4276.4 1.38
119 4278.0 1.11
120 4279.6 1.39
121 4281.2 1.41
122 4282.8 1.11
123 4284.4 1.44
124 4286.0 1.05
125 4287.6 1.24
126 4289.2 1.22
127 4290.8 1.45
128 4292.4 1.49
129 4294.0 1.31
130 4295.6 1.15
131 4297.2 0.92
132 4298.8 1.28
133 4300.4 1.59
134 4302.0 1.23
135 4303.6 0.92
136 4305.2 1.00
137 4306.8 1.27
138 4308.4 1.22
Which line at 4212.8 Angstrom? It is C IV 1549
